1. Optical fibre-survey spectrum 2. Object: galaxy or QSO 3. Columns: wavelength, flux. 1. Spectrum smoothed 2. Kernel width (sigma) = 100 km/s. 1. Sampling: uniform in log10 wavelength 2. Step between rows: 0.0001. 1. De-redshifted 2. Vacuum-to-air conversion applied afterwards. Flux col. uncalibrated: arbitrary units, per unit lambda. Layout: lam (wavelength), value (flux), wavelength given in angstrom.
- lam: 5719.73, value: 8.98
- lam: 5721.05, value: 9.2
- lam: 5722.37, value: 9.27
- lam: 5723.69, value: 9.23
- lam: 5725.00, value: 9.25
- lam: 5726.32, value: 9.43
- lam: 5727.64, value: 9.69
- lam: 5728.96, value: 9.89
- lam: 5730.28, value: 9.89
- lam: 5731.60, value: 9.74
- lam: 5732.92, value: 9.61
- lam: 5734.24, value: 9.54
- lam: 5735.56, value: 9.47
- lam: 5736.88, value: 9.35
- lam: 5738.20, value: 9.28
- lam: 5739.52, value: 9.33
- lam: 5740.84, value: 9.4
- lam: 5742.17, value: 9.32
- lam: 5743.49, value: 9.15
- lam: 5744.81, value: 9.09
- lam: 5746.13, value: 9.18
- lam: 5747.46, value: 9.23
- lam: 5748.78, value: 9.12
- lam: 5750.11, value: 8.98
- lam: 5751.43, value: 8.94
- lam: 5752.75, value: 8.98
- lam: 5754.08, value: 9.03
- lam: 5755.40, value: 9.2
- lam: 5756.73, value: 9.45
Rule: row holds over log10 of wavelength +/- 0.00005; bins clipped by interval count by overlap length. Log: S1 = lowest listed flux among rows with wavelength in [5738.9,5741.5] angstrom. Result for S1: 9.33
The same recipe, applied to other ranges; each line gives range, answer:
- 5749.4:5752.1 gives 8.94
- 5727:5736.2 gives 9.47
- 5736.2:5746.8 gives 9.09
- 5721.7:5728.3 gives 9.23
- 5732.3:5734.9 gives 9.54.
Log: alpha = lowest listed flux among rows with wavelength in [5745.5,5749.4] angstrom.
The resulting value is 9.12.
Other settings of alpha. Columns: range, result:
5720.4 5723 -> 9.2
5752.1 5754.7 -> 8.98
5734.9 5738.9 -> 9.28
